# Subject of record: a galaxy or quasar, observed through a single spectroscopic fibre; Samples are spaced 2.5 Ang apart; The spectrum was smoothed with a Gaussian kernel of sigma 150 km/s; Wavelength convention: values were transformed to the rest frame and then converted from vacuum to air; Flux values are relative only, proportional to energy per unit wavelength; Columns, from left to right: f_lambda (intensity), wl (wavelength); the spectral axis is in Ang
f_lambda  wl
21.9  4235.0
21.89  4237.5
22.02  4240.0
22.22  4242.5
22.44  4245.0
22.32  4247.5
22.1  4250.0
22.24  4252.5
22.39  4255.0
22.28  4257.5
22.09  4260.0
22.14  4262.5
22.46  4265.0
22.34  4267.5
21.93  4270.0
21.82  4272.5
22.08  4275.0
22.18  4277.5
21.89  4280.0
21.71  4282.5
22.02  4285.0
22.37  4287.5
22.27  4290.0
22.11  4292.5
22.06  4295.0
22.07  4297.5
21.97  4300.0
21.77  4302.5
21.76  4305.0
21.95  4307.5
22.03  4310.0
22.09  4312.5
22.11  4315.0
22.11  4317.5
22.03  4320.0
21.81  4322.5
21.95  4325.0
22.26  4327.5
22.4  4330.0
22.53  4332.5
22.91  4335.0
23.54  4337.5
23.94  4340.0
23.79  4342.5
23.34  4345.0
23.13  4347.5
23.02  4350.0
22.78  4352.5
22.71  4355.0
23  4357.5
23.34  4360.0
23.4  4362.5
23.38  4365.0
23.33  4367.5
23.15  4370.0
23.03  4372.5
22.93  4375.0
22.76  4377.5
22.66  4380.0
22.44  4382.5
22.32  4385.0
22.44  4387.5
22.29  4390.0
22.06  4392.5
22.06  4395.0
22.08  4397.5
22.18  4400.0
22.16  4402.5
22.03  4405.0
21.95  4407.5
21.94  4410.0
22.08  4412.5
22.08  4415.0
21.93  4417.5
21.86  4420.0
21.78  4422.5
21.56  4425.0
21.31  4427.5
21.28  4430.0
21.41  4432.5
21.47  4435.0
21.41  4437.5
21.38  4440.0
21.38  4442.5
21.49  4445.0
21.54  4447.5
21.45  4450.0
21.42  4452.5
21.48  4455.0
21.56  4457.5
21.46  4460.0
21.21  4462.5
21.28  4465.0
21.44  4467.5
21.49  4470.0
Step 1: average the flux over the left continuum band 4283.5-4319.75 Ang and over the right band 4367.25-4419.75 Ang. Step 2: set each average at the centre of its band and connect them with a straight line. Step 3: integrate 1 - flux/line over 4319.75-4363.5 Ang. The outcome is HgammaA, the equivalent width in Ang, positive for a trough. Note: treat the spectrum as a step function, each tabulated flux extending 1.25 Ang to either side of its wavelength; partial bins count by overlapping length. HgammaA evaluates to -1.4 Ang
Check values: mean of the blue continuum 22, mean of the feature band 22.9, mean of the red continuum 22.3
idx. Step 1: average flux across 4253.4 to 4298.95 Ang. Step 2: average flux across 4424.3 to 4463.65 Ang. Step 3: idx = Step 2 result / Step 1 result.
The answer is 0.97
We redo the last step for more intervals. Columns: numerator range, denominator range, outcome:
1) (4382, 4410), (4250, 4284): 1.00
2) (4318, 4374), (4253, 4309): 1.04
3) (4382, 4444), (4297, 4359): 0.97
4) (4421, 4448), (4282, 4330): 0.97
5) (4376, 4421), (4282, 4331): 1.01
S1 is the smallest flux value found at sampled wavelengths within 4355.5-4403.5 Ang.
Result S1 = 22.06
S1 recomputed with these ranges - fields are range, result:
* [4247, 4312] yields 21.71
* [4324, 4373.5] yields 21.95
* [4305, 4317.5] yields 21.76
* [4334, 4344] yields 22.91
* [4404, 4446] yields 21.28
